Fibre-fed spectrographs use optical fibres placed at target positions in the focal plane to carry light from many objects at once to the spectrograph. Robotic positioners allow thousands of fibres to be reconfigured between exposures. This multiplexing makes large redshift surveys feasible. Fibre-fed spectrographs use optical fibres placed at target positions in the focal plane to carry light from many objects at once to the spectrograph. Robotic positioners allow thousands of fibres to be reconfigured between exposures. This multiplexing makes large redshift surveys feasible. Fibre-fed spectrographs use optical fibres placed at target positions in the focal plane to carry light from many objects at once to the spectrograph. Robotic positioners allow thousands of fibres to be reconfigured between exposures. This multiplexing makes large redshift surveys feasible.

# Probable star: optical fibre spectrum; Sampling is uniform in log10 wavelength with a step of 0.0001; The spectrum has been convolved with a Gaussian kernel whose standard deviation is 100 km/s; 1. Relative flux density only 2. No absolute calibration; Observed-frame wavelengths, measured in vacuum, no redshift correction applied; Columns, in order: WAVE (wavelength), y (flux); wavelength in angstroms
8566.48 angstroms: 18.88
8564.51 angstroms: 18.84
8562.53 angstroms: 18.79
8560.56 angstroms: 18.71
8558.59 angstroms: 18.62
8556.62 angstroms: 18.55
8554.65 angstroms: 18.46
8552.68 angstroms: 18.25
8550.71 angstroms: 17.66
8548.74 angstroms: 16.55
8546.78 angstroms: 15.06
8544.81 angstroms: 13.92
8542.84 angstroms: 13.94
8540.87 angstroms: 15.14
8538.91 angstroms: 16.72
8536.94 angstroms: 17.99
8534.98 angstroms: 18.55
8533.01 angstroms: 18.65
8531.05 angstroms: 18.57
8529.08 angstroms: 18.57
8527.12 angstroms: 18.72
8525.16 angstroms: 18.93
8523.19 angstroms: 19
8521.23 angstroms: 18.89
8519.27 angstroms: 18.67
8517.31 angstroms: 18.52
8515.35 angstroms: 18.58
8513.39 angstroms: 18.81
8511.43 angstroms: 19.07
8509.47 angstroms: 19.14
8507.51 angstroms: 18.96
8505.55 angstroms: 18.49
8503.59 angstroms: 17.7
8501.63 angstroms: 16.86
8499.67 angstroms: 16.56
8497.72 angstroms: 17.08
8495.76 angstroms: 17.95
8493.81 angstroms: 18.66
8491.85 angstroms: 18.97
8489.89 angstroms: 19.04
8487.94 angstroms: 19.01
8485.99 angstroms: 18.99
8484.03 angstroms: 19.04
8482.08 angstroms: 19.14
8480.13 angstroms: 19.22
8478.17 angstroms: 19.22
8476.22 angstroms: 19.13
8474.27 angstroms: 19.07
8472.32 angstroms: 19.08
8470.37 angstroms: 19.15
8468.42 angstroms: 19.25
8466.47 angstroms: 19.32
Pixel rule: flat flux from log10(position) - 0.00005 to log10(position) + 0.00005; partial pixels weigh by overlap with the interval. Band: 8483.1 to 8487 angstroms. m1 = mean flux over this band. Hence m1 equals 19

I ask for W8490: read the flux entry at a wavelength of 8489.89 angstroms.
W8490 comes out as 19.04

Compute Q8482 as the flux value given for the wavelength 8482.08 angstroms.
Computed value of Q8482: 19.14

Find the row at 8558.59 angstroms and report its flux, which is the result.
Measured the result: 18.62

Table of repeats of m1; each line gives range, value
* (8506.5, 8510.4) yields 19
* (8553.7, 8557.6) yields 18.5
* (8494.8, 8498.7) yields 17.5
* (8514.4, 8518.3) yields 18.6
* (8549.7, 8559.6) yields 18.3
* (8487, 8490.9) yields 19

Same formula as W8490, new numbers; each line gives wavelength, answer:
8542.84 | 13.94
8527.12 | 18.72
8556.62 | 18.55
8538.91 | 16.72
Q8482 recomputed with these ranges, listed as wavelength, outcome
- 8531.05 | 18.57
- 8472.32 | 19.08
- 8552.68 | 18.25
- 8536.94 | 17.99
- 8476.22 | 19.13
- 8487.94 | 19.01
